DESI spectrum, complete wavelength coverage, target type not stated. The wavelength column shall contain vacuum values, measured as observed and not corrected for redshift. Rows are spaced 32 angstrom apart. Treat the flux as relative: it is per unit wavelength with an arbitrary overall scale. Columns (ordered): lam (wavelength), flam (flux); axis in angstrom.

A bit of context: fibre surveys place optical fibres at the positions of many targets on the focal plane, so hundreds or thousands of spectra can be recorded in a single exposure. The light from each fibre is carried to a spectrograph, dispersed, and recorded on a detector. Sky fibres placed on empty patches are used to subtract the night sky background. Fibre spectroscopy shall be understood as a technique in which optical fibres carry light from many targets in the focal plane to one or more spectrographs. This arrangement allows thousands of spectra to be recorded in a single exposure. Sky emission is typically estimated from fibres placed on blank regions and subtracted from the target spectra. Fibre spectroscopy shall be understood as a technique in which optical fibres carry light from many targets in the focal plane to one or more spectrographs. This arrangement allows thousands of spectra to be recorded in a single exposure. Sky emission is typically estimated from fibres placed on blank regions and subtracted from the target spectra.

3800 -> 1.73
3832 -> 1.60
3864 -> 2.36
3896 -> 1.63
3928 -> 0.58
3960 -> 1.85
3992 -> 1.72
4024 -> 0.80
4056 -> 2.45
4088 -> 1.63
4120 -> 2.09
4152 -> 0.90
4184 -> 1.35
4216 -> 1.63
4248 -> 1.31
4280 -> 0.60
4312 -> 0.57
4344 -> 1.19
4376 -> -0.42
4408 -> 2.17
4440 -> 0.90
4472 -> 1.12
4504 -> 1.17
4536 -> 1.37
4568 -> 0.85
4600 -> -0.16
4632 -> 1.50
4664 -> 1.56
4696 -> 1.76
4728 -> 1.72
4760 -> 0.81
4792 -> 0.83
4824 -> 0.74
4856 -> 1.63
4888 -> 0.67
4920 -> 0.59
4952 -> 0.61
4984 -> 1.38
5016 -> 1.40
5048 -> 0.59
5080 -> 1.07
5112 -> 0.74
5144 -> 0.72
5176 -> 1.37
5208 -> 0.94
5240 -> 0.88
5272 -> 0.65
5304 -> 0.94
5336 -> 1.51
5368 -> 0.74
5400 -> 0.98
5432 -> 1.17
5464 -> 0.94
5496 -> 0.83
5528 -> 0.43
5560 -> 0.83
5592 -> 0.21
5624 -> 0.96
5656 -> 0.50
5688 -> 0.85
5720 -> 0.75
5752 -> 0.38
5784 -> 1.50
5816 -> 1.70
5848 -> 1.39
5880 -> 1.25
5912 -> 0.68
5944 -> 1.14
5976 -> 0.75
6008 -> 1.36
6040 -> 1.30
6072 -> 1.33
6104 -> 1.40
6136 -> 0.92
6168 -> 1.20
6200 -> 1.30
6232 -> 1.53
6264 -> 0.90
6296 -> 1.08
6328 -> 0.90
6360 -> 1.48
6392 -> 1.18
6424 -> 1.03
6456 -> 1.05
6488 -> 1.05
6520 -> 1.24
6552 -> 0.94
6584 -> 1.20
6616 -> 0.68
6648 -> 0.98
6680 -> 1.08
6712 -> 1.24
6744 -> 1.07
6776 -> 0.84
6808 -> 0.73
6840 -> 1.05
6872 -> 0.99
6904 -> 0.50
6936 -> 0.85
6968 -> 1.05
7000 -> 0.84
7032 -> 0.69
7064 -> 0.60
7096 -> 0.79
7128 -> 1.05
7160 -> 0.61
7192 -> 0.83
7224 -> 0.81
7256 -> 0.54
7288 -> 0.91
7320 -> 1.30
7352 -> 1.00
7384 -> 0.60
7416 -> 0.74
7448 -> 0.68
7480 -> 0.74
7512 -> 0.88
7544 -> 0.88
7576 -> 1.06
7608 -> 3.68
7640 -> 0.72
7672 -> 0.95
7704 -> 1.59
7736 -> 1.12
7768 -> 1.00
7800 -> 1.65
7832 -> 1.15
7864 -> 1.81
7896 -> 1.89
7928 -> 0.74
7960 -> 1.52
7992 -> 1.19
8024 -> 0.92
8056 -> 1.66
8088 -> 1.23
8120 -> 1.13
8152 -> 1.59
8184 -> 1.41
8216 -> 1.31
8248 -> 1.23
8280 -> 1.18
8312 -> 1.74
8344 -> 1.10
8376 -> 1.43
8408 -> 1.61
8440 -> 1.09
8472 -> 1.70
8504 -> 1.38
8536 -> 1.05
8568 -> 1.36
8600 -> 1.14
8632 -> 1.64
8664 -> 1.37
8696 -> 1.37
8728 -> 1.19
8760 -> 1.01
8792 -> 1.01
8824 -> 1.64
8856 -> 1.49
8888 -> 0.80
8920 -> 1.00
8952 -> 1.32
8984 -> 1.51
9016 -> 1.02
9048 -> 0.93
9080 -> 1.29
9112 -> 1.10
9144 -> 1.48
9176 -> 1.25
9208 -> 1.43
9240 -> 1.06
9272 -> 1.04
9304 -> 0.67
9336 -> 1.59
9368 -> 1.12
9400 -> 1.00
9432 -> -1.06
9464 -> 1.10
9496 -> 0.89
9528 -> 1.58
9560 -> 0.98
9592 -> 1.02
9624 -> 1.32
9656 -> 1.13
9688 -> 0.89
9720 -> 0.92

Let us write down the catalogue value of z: 1.04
